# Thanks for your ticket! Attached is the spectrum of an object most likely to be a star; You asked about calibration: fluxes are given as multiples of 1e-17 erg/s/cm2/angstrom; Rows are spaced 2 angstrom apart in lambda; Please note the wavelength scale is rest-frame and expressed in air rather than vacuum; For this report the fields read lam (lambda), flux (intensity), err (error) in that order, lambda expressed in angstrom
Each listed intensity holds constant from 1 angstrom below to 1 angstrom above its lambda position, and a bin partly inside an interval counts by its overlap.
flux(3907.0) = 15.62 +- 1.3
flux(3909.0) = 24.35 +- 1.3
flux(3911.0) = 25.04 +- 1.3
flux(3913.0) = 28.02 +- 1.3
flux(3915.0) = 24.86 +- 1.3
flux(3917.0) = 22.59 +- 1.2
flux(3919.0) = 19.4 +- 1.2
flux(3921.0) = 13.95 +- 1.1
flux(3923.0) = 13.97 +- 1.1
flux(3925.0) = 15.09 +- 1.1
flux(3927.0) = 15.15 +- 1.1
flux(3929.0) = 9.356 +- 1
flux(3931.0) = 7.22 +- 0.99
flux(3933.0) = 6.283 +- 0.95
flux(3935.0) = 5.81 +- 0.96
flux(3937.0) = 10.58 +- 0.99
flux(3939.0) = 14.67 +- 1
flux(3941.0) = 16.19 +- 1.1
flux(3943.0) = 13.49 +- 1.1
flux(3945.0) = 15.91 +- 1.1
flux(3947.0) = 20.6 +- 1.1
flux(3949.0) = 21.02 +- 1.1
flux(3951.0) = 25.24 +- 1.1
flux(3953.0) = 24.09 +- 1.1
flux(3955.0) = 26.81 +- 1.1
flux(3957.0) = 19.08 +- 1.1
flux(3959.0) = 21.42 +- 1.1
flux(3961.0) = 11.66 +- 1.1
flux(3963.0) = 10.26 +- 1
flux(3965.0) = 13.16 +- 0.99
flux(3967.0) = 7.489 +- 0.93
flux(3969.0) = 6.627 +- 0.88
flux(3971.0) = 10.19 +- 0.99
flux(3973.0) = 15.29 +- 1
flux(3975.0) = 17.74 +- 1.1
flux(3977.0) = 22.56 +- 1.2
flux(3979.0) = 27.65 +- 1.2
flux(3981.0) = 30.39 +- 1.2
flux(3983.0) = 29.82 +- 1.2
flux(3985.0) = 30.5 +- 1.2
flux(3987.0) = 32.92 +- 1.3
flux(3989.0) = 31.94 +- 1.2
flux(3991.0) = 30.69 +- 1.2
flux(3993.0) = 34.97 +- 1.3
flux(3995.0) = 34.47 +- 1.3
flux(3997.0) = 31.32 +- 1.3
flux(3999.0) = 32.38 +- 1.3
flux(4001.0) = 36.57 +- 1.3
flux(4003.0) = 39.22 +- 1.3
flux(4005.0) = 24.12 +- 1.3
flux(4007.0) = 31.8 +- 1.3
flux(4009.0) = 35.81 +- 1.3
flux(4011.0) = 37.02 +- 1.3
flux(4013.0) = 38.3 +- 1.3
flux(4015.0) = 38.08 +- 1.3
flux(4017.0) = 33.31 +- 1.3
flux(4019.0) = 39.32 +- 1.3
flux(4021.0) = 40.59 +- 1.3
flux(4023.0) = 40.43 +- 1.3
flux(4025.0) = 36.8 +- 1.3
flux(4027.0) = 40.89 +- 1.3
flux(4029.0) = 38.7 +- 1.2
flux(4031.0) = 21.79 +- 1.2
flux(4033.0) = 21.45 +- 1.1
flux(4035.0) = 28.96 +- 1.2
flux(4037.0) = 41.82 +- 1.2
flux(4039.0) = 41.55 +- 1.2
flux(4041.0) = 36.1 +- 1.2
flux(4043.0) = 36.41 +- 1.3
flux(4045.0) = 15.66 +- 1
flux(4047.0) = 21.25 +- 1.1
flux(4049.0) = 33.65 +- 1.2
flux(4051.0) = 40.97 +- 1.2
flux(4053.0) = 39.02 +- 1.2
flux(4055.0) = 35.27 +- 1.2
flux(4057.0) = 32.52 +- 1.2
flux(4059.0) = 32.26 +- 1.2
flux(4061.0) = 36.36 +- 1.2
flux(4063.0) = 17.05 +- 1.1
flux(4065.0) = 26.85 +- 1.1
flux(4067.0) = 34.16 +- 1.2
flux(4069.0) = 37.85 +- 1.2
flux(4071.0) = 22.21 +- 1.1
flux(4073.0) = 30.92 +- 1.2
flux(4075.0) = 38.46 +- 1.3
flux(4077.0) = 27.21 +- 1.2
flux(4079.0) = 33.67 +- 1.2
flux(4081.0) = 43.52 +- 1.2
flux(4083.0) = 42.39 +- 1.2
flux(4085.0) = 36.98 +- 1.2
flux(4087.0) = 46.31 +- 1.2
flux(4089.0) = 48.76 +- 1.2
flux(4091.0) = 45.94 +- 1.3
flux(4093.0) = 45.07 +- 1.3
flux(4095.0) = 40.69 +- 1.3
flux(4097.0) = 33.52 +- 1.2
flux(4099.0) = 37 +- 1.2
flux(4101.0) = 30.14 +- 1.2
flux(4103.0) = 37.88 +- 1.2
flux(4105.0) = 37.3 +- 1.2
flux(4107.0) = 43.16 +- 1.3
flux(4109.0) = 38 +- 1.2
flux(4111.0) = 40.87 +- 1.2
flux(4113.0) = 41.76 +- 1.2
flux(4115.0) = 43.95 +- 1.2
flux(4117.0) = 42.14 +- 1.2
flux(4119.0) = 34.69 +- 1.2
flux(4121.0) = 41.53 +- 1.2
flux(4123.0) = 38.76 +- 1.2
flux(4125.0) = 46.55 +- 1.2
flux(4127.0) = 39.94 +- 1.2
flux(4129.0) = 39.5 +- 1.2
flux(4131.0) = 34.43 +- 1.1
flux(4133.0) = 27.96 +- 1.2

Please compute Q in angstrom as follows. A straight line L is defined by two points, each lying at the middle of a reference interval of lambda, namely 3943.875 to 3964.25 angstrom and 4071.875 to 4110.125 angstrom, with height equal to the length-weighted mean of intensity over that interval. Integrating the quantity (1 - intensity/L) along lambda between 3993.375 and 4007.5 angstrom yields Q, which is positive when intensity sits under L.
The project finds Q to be -3.8 angstrom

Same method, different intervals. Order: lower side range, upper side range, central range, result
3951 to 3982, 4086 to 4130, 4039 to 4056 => -1.07 angstrom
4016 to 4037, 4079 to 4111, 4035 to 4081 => 5.73 angstrom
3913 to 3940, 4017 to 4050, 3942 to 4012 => -2.01 angstrom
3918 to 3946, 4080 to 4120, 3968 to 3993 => -3.87 angstrom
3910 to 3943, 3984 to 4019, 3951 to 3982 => 8.90 angstrom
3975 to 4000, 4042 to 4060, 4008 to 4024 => -3.54 angstrom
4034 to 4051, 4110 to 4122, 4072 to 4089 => -0.58 angstrom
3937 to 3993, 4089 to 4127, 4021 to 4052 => -3.30 angstrom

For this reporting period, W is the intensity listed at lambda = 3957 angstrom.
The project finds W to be 19.08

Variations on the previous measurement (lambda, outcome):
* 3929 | 9.356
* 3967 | 7.489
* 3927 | 15.15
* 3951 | 25.24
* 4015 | 38.08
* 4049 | 33.65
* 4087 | 46.31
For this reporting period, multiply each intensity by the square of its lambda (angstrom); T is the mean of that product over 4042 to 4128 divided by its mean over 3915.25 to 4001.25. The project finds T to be 1.96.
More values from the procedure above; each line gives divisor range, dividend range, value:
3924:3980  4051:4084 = 2.29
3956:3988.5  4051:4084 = 1.80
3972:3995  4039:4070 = 1.18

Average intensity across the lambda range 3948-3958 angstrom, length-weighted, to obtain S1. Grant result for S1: 23.2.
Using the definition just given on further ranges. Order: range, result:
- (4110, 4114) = 41.3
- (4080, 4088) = 42.3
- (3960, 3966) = 11.7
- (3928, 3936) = 7.17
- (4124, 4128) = 43.2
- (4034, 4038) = 35.4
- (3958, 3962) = 16.5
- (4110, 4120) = 40.7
